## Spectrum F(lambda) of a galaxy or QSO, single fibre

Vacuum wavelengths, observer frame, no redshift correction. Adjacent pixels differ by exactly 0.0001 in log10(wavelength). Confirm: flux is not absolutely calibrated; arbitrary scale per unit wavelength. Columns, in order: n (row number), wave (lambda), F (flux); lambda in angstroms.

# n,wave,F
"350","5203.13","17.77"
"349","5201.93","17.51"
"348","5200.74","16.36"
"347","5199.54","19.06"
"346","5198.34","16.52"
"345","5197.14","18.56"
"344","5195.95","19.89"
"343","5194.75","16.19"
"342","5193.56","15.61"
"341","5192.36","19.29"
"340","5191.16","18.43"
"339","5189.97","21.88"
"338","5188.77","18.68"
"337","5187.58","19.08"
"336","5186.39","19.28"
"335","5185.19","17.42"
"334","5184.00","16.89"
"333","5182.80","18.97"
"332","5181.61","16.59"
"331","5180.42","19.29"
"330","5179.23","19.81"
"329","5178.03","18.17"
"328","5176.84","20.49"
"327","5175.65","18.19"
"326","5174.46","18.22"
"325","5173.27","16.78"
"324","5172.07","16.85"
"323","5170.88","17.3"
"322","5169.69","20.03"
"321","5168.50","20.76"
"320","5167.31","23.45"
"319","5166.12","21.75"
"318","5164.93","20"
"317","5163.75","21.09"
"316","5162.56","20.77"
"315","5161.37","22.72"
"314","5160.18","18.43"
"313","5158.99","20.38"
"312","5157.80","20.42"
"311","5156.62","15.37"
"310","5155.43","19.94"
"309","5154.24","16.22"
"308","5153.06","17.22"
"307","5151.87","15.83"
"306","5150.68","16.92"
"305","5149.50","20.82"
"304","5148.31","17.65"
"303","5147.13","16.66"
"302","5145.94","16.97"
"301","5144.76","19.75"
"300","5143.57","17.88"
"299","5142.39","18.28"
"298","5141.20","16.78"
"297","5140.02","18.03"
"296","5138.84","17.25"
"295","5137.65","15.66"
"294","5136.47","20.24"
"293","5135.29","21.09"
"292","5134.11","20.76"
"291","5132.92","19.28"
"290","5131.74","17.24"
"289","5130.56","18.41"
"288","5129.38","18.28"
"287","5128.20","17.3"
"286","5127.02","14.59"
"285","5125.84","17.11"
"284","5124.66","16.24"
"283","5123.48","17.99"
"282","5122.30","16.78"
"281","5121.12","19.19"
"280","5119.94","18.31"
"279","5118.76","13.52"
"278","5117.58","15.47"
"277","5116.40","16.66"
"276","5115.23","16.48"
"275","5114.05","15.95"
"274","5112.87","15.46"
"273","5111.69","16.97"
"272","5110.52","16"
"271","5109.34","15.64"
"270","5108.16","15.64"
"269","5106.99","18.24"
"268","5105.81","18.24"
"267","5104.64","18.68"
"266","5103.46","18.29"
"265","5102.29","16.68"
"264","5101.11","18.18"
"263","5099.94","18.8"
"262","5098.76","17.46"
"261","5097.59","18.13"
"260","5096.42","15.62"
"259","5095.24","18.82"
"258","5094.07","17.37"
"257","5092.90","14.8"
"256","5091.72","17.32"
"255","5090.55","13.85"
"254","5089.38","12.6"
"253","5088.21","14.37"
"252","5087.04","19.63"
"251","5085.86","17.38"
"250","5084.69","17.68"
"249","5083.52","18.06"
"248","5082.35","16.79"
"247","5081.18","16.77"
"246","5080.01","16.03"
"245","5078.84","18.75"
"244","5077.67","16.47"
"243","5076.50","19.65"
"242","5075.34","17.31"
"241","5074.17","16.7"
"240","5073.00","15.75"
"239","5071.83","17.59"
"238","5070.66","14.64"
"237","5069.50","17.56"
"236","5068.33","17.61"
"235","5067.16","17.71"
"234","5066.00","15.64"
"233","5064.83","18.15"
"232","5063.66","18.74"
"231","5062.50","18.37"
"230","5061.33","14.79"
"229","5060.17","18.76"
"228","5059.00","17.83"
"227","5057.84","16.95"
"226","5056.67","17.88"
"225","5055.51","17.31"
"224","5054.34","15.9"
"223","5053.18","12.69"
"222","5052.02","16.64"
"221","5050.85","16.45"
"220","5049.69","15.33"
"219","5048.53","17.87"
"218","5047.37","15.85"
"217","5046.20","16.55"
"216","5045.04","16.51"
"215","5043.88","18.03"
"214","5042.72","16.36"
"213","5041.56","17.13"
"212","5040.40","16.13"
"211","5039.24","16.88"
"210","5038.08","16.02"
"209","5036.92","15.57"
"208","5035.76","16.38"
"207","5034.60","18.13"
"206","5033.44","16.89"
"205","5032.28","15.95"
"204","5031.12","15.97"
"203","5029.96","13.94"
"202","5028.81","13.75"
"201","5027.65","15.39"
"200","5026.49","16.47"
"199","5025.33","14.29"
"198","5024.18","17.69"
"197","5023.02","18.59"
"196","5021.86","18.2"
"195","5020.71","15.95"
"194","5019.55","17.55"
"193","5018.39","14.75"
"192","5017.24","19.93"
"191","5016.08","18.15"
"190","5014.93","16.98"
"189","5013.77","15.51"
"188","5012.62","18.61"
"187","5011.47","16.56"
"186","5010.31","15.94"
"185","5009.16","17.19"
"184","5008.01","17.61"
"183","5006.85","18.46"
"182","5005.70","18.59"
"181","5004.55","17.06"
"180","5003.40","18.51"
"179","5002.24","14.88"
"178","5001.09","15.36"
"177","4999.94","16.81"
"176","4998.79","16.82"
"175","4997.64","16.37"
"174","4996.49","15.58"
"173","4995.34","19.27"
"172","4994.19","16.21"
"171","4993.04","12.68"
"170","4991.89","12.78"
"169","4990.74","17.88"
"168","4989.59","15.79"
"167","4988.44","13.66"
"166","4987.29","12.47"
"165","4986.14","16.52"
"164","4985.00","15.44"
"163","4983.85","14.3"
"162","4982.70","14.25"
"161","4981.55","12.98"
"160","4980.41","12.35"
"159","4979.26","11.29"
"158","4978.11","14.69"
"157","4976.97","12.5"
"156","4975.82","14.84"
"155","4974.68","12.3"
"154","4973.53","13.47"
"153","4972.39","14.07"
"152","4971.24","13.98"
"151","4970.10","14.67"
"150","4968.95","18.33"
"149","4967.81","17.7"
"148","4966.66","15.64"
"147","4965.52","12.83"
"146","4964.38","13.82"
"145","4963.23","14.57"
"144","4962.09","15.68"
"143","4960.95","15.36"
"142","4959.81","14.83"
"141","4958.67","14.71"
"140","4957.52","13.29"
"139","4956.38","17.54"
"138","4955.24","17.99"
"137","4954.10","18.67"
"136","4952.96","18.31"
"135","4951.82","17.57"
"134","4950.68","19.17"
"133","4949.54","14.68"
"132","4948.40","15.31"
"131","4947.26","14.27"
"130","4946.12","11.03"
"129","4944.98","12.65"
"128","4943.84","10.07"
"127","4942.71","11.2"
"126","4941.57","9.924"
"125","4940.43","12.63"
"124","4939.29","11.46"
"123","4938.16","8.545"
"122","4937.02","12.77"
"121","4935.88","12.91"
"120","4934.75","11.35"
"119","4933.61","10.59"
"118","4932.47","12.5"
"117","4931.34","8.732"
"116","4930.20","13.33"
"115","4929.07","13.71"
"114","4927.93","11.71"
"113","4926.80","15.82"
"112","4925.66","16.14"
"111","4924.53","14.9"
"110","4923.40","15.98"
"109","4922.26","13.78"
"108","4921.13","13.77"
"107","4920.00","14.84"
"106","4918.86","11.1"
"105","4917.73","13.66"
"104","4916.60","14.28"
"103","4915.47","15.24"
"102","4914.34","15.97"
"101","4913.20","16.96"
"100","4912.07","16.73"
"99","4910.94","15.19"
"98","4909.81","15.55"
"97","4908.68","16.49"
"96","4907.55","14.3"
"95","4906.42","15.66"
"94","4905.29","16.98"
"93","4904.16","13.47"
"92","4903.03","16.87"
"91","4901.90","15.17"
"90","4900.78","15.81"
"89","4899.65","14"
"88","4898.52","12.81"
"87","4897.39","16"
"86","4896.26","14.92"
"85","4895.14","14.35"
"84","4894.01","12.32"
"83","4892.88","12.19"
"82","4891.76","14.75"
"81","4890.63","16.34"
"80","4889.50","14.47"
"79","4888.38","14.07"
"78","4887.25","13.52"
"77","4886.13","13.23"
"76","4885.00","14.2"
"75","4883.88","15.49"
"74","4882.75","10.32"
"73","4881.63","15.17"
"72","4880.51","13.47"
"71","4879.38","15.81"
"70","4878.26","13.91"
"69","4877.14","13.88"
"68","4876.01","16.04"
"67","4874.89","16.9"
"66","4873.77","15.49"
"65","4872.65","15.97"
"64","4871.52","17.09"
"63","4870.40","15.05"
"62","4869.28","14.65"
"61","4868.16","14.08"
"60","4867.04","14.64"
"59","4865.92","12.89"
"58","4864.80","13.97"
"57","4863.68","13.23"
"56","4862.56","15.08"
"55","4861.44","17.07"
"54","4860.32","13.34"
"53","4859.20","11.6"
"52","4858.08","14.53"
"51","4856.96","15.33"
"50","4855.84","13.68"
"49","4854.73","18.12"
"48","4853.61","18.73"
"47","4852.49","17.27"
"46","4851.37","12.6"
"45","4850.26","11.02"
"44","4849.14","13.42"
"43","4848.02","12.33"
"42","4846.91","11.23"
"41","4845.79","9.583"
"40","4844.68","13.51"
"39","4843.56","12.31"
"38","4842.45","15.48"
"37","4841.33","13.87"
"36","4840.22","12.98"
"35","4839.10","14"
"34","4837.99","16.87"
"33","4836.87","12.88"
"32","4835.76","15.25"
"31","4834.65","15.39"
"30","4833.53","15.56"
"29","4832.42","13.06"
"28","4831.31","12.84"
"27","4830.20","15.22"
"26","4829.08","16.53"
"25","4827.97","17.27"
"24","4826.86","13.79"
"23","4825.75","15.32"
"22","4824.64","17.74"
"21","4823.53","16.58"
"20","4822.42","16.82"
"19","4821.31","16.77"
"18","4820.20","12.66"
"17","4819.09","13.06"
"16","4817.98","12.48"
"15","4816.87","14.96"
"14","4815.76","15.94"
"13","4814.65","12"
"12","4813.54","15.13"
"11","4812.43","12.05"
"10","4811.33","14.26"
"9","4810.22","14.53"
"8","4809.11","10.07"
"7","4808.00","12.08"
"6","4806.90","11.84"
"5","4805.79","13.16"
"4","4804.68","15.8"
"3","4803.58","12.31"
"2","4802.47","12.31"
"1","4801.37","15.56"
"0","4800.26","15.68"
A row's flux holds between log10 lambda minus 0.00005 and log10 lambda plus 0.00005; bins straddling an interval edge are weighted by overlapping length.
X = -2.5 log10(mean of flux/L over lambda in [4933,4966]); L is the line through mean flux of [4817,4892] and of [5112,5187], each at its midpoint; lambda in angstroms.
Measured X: 0.131 mag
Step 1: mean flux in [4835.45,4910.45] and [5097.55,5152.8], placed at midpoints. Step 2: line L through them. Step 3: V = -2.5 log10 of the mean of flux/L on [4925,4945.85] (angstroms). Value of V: 0.26 mag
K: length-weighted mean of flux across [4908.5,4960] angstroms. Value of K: 14.1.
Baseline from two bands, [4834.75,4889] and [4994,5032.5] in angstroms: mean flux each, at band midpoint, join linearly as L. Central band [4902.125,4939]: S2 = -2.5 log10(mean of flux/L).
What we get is 0.09 mag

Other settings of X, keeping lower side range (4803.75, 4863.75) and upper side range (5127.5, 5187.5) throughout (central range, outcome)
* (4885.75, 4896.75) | 0.073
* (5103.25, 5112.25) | 0.050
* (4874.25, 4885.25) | 0.023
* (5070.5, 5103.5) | 0.047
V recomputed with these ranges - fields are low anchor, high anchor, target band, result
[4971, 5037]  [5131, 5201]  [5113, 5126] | 0.07 mag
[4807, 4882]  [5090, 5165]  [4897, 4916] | -0.02 mag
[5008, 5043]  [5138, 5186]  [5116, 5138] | 0.03 mag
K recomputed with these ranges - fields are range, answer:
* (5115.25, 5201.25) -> 18.3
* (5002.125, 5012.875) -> 17.4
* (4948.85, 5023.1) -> 15.8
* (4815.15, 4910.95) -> 14.6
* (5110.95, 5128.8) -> 16.5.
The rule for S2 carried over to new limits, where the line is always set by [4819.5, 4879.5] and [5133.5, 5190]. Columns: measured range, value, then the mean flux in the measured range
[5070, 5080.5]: 0.04 mag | 17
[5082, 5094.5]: 0.09 mag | 16.3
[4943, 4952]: 0.13 mag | 14.1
